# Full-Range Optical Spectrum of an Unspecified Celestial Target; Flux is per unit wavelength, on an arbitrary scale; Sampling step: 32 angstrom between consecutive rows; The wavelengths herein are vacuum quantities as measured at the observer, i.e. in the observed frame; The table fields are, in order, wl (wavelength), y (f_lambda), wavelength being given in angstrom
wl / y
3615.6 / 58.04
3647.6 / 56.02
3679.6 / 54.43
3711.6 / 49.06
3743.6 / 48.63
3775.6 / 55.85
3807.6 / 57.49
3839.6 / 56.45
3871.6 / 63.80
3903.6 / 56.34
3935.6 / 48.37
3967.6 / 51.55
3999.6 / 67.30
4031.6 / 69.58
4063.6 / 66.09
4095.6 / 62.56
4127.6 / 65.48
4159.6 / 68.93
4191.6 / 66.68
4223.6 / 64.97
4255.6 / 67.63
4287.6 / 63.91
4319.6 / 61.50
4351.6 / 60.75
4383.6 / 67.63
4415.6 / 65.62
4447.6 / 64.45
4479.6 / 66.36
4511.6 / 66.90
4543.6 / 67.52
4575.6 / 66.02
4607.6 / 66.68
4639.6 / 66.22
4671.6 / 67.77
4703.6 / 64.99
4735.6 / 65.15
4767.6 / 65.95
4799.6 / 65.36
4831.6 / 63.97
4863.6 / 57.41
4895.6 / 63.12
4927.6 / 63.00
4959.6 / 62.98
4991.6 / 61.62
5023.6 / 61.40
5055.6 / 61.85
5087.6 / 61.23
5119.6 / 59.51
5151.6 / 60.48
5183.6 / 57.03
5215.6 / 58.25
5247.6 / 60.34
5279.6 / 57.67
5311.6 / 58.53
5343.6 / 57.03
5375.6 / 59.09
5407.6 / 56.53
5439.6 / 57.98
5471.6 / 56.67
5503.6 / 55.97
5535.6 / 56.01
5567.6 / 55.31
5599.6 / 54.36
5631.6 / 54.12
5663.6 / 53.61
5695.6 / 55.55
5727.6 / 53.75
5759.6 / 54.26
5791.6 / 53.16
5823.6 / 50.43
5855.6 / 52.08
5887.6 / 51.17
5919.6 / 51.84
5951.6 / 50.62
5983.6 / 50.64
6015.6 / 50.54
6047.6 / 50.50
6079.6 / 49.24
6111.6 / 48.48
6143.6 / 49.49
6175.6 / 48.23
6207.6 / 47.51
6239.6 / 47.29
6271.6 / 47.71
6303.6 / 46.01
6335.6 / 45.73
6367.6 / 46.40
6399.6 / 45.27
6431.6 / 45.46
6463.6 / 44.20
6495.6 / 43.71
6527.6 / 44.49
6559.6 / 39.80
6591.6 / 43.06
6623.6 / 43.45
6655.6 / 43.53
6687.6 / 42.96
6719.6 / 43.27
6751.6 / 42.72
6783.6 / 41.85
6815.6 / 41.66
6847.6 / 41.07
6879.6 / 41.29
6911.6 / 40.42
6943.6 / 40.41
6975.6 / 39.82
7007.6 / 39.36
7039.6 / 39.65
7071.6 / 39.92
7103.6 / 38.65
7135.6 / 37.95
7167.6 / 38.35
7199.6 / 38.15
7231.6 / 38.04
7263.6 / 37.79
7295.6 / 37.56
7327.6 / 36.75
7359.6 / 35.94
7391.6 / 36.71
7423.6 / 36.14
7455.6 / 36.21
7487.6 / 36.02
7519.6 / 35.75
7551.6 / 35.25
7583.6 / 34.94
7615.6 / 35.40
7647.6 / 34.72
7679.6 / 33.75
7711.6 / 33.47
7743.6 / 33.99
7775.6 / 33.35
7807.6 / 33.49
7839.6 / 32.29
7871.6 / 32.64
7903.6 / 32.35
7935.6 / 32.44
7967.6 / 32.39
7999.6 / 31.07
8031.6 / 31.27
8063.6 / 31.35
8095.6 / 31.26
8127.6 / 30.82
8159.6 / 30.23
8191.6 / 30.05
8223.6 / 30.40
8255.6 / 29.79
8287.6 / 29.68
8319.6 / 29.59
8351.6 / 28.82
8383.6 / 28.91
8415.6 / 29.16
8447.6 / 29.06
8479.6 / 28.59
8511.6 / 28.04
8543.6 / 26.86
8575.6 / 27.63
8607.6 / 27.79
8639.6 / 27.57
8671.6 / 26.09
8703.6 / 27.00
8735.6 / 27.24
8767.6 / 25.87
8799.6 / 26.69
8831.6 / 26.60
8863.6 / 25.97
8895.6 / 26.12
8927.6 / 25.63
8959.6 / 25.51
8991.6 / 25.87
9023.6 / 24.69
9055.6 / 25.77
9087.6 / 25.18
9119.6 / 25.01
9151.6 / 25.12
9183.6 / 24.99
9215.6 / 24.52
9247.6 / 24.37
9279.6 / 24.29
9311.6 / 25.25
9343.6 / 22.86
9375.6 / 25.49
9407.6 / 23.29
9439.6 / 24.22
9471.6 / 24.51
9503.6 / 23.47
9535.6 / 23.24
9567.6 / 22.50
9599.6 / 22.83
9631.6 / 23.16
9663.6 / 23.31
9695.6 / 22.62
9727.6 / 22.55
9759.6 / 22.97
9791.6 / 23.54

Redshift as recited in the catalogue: 0.00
